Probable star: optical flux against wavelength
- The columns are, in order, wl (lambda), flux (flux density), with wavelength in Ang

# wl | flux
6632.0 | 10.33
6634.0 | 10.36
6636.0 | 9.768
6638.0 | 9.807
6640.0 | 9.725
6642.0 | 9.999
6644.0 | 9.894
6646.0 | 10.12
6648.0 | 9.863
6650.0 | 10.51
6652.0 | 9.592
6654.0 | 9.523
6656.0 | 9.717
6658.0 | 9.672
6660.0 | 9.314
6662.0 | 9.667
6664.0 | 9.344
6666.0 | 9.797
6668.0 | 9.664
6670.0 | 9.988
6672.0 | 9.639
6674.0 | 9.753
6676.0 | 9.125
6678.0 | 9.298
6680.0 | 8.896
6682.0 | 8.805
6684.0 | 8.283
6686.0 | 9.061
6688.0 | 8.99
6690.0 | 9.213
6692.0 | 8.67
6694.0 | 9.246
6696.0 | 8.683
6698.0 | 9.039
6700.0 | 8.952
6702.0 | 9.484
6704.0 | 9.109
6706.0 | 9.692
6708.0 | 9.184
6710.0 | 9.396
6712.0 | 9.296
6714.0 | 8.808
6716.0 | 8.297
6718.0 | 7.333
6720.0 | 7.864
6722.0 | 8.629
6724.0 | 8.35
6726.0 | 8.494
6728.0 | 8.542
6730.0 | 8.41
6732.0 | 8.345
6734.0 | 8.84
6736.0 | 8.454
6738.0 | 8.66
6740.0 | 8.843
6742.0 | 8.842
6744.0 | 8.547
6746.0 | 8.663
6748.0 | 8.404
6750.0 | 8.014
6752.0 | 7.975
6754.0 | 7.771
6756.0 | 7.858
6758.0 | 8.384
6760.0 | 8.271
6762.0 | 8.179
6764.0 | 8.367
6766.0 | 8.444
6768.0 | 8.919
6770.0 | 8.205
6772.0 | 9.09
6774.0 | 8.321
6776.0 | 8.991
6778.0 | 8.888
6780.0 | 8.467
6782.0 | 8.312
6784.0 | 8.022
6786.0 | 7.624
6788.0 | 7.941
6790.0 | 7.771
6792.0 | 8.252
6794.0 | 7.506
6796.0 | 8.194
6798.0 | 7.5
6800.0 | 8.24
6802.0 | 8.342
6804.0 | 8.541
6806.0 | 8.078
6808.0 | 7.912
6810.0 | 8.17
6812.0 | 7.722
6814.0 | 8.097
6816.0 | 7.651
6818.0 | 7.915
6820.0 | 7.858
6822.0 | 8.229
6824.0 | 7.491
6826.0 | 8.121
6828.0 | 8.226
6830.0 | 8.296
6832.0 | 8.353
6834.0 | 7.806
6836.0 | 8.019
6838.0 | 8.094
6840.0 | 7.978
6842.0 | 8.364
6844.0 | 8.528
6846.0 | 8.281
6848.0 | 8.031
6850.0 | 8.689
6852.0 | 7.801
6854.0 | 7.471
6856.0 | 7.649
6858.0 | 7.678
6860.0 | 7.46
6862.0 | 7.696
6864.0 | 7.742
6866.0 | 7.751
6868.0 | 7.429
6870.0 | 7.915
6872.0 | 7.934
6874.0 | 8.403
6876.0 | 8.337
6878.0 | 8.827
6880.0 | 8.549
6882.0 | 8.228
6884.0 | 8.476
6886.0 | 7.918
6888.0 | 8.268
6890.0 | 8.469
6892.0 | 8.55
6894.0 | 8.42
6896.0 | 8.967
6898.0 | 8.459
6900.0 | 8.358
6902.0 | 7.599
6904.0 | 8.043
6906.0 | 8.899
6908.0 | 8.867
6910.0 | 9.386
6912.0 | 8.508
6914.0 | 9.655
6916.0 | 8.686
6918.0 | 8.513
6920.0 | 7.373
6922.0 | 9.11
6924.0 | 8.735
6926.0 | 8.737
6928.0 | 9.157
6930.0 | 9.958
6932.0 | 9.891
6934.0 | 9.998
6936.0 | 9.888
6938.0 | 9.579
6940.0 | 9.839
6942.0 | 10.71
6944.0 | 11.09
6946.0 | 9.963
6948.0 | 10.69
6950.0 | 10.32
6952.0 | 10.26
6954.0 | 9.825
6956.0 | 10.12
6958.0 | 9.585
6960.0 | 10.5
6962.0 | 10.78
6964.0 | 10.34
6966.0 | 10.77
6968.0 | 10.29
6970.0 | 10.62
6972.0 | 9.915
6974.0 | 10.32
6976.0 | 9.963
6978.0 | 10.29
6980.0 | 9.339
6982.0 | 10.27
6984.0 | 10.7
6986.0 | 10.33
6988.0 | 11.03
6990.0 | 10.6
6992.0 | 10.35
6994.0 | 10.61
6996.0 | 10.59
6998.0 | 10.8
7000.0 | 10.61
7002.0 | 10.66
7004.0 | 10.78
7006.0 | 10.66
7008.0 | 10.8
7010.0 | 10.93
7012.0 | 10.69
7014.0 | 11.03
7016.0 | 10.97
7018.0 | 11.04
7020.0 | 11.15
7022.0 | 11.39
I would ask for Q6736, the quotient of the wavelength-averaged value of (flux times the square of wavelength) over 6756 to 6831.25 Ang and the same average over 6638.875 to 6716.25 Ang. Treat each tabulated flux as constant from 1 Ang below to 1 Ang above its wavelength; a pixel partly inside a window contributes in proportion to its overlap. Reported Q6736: 0.9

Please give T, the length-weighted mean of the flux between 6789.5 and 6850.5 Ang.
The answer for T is 8.07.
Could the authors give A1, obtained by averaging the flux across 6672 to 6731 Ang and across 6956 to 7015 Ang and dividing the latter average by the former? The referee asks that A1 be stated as 1.2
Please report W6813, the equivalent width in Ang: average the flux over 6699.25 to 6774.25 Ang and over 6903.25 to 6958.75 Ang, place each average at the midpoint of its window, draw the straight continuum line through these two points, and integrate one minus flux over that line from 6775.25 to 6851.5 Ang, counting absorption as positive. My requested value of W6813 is 6.92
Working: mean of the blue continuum 8.56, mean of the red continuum 9.48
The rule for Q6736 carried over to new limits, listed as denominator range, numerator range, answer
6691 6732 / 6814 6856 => 0.95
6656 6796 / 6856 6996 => 1.13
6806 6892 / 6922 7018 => 1.32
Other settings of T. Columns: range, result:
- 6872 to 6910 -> 8.44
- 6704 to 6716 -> 9.18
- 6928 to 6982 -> 10.2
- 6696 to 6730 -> 8.77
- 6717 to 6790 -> 8.36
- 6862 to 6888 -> 8.11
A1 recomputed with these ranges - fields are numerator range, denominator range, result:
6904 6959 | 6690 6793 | 1.11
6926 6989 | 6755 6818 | 1.24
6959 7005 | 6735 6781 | 1.24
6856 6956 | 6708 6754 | 1.04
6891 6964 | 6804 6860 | 1.17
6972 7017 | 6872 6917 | 1.24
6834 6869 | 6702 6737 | 0.91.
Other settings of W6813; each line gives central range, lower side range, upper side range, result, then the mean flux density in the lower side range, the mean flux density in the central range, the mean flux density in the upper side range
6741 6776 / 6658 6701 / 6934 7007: 4.2 Ang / 9.22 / 8.39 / 10.4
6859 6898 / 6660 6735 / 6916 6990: 6.0 Ang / 8.98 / 8.18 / 9.96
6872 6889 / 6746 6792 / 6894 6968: 1.4 Ang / 8.29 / 8.35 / 9.47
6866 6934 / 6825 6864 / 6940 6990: 3.8 Ang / 8.02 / 8.57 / 10.3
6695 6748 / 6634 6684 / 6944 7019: 5.8 Ang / 9.63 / 8.72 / 10.5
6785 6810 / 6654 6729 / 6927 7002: 4.0 Ang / 9.07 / 8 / 10.3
